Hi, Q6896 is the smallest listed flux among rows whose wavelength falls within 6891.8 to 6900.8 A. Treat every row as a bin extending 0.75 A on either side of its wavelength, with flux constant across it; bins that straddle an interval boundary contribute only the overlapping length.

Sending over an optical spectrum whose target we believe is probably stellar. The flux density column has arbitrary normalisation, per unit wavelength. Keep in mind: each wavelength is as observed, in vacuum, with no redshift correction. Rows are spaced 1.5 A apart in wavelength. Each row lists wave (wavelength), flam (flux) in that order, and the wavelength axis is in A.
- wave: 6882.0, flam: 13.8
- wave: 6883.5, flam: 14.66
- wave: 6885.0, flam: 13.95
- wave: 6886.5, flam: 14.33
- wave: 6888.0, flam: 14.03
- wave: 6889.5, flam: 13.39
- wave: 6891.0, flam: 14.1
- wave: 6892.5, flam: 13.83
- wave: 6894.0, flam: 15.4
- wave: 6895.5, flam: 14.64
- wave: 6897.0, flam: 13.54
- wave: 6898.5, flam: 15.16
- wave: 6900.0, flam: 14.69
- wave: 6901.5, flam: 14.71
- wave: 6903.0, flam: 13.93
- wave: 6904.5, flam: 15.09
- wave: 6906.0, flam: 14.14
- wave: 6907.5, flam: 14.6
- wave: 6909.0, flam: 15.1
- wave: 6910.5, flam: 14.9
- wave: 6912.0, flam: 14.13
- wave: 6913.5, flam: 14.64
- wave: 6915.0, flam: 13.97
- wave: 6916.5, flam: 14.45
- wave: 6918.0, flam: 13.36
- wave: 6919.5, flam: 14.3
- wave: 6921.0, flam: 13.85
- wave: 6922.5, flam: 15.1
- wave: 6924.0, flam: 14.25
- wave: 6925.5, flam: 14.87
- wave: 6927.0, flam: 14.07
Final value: 13.54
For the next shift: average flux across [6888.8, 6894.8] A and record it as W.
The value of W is 14.2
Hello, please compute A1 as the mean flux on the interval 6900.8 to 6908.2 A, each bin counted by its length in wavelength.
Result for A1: 14.5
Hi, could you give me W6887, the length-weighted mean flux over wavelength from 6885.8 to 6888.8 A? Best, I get 14.2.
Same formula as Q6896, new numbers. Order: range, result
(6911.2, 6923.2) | 13.36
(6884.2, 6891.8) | 13.39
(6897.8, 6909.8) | 13.93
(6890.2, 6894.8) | 13.83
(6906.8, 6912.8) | 14.13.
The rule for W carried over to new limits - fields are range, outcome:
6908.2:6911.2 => 15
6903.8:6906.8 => 14.6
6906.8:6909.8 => 14.9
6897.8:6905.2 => 14.7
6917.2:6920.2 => 13.8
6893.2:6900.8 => 14.7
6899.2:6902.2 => 14.7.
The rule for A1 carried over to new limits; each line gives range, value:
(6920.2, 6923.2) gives 14.5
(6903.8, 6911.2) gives 14.8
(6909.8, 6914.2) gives 14.6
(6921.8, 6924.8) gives 14.7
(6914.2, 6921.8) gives 14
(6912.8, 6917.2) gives 14.3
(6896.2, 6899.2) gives 14.3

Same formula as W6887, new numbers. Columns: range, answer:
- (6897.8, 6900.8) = 14.9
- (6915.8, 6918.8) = 13.9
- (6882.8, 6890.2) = 14.1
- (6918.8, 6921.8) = 14.1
